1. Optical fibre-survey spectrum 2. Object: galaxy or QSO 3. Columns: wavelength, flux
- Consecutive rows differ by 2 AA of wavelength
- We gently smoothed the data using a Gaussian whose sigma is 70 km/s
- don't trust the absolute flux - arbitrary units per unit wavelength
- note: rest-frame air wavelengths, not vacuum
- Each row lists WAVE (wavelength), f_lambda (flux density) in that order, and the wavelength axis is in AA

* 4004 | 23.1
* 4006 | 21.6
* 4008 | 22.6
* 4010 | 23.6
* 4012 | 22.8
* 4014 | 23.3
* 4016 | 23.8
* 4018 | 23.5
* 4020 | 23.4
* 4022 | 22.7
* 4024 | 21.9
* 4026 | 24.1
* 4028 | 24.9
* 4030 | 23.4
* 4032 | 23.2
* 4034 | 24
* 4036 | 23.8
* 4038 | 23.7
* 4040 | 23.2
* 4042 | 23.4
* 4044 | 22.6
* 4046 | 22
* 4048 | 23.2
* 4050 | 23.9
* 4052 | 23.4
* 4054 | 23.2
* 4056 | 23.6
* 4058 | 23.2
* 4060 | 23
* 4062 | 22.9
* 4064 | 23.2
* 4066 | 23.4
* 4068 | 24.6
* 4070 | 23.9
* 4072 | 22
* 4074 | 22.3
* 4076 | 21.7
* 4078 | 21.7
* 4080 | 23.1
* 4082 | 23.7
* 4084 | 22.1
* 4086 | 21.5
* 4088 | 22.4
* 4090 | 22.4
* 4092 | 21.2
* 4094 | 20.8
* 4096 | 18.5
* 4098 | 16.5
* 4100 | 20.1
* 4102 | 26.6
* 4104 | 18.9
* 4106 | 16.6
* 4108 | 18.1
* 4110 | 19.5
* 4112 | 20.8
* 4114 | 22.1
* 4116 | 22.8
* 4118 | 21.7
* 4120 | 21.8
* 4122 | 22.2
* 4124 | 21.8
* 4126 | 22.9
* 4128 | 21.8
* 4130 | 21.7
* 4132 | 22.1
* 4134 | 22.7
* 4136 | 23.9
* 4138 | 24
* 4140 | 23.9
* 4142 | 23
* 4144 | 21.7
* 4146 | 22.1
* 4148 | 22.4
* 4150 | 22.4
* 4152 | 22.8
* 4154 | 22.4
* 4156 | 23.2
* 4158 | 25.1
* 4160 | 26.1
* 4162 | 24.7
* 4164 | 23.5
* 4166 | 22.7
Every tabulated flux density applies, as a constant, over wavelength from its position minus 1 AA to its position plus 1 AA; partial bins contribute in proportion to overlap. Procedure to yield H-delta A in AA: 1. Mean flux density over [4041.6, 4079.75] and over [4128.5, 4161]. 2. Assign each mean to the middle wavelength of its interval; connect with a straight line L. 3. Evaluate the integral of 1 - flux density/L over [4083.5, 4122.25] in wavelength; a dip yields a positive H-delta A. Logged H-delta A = 3.8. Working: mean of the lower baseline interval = 23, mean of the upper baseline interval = 23.1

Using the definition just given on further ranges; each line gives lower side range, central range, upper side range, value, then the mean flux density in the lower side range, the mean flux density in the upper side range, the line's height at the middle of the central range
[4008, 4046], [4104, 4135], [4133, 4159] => 2.6 AA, 23.3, 23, 23.1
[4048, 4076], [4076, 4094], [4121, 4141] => 0.7 AA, 23.2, 22.7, 23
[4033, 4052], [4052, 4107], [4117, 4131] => 1.8 AA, 23.3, 22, 22.7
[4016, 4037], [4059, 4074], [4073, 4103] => -0.6 AA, 23.5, 21.6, 22.3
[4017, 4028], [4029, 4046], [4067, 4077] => -0.1 AA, 23.3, 22.9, 23.2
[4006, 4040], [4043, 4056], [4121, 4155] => 0.0 AA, 23.4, 22.6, 23.2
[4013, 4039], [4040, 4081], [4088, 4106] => -1.8 AA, 23.5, 20.5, 22.1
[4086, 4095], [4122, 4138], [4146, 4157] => -0.2 AA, 21.7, 22.6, 22.3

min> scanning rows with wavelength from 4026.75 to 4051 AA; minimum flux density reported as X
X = 22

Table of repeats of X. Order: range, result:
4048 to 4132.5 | 16.5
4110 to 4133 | 19.5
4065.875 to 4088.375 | 21.5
